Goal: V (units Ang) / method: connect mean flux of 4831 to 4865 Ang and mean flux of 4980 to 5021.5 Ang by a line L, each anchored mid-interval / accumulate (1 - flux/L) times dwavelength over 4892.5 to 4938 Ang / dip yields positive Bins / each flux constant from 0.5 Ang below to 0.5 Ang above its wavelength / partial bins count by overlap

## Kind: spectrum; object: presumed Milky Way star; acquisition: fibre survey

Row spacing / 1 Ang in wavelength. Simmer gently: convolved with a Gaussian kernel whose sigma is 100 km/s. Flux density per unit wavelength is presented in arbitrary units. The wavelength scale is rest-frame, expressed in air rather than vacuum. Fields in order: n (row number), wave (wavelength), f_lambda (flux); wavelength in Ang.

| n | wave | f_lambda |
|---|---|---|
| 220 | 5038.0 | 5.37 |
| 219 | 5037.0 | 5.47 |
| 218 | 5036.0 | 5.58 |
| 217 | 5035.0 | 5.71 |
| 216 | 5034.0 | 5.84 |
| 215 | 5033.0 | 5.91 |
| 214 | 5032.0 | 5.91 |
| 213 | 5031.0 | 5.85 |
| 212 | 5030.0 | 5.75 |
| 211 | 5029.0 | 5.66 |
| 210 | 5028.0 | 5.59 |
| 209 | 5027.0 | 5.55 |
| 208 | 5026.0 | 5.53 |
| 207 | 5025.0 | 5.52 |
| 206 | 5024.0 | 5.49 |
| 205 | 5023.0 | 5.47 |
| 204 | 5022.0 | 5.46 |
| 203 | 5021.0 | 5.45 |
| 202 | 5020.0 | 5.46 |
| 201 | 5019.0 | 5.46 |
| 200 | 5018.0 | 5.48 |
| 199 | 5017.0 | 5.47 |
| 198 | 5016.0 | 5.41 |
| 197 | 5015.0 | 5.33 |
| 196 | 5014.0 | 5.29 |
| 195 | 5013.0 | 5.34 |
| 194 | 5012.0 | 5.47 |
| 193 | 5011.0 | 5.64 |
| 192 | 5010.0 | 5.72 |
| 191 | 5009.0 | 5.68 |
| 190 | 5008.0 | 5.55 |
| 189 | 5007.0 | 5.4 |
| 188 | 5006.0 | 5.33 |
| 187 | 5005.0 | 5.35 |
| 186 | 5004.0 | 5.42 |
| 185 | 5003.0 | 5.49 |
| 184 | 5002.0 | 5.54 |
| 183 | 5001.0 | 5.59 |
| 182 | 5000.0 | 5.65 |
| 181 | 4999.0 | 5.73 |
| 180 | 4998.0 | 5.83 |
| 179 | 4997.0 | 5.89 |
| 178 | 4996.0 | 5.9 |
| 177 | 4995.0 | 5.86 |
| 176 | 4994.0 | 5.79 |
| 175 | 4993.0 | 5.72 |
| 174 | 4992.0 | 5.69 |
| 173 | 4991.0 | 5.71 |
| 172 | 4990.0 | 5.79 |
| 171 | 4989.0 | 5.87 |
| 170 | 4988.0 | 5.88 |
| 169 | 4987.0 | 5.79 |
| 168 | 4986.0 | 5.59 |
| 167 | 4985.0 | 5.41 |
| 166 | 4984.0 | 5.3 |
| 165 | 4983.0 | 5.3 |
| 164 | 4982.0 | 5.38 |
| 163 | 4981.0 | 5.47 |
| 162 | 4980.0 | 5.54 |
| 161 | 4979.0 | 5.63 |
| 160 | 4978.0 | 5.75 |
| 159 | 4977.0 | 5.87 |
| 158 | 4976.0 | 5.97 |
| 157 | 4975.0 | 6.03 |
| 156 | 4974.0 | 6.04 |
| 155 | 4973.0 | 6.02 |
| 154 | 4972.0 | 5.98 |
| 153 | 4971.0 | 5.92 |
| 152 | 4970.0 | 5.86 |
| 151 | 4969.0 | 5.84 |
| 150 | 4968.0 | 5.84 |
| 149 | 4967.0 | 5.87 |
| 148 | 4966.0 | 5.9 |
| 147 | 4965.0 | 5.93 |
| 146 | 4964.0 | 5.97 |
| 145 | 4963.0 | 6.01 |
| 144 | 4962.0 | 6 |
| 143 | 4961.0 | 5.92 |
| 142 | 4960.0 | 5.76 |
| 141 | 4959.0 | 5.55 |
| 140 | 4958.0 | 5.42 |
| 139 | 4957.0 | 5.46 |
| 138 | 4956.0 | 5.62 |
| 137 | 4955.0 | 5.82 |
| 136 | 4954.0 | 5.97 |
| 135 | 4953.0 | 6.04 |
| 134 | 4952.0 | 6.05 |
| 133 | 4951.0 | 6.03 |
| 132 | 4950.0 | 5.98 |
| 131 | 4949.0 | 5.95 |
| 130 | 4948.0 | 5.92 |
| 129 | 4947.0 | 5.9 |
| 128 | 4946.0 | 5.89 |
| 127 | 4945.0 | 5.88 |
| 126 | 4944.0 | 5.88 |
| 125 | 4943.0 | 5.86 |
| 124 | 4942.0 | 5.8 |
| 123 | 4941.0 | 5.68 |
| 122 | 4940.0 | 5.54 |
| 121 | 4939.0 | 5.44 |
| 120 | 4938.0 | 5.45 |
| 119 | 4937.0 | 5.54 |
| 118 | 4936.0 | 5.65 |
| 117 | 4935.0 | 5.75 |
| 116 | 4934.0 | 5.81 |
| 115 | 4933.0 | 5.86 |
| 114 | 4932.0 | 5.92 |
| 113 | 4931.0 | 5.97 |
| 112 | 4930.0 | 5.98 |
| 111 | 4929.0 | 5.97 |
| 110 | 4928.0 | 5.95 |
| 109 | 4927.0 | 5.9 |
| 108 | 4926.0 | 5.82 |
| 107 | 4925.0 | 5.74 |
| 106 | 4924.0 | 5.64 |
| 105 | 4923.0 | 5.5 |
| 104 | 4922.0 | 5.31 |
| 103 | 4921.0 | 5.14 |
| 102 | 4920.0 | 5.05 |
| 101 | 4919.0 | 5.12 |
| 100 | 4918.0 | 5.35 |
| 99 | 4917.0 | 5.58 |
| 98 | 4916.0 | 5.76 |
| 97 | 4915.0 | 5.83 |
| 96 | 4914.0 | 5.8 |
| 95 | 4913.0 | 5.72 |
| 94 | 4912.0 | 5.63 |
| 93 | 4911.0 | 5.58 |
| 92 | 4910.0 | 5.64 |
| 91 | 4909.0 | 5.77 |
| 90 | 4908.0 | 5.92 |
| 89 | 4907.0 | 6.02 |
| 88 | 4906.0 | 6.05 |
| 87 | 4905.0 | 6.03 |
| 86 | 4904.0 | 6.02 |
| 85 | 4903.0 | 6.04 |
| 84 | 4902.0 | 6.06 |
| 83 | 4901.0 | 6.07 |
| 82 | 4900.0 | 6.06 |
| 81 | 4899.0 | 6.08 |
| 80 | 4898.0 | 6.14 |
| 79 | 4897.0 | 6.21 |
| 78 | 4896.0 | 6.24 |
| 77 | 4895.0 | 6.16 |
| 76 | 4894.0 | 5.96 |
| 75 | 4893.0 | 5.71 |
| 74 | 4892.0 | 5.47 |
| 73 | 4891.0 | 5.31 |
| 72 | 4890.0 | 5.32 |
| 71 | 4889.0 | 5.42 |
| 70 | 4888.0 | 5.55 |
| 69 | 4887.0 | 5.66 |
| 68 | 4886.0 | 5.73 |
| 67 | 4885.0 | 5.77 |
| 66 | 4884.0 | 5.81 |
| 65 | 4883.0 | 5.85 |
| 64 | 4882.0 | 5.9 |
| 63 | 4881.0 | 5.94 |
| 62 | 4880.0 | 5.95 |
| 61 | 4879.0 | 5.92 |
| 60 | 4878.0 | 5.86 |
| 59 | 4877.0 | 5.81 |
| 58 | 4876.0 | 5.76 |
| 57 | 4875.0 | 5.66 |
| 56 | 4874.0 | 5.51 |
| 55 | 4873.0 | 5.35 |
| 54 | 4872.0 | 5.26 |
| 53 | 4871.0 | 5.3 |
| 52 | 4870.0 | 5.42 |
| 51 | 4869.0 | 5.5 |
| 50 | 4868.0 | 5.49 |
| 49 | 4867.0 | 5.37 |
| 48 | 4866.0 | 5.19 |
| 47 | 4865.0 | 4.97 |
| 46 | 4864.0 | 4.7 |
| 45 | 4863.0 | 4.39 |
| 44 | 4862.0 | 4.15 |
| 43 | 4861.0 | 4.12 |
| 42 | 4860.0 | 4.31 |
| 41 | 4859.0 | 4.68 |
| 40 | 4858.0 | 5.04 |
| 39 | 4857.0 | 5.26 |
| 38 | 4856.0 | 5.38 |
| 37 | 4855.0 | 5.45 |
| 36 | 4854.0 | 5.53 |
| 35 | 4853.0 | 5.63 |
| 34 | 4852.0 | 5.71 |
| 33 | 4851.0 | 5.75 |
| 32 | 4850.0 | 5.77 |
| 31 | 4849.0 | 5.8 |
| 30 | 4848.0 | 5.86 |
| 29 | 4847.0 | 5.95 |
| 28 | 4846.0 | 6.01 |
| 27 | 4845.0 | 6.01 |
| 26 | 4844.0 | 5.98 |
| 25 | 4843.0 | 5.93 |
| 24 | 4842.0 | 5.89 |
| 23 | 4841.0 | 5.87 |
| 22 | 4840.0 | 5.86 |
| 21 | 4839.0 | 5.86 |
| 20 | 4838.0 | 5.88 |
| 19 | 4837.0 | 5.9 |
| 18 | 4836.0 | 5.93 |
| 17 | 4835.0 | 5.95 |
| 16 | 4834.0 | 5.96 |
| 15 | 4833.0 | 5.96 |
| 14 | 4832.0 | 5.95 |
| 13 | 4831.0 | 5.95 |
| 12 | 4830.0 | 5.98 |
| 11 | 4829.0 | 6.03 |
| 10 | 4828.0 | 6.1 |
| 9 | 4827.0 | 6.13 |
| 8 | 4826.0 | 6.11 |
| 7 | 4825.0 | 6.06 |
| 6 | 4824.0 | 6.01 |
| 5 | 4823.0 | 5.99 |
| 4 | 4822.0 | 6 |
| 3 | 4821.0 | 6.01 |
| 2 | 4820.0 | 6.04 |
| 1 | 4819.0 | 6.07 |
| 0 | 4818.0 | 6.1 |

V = -2.1 Ang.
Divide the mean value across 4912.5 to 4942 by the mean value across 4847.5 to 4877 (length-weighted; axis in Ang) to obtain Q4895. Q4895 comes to 1.1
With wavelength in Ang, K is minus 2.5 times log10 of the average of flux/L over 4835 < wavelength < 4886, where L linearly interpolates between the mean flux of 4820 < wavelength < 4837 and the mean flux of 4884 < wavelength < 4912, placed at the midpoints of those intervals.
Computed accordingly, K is 0.08 mag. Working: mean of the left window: 6.01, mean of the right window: 5.85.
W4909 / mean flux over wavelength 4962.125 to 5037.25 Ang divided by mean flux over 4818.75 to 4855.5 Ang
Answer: 0.96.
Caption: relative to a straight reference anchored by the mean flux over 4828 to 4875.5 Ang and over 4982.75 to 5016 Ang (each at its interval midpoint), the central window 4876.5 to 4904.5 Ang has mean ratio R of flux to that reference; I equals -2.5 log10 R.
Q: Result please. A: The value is -0.06 mag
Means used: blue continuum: 5.53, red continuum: 5.6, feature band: 5.86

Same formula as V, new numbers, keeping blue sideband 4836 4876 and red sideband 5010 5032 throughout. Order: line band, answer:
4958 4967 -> -0.6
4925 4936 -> -0.8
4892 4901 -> -1.0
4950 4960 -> -0.5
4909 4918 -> -0.3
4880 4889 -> -0.5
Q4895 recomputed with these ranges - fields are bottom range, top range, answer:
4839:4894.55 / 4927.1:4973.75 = 1.06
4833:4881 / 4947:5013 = 1.04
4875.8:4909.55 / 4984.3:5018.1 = 0.95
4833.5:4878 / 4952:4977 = 1.07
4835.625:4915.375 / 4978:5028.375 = 0.99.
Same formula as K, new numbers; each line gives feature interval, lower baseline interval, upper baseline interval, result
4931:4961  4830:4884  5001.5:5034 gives -0.045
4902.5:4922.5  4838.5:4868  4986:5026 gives -0.039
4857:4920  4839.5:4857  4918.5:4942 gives 0.026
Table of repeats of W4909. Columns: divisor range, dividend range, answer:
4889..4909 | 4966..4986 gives 0.97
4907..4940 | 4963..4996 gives 1.02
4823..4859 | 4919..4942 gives 0.97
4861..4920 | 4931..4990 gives 1.03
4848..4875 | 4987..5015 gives 1.08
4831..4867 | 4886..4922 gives 1.04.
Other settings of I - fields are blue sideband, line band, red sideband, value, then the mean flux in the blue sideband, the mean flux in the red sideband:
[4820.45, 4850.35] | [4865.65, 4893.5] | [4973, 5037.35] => 0.051 mag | 5.96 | 5.62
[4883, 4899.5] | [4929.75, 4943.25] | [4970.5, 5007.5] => 0.003 mag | 5.79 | 5.69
